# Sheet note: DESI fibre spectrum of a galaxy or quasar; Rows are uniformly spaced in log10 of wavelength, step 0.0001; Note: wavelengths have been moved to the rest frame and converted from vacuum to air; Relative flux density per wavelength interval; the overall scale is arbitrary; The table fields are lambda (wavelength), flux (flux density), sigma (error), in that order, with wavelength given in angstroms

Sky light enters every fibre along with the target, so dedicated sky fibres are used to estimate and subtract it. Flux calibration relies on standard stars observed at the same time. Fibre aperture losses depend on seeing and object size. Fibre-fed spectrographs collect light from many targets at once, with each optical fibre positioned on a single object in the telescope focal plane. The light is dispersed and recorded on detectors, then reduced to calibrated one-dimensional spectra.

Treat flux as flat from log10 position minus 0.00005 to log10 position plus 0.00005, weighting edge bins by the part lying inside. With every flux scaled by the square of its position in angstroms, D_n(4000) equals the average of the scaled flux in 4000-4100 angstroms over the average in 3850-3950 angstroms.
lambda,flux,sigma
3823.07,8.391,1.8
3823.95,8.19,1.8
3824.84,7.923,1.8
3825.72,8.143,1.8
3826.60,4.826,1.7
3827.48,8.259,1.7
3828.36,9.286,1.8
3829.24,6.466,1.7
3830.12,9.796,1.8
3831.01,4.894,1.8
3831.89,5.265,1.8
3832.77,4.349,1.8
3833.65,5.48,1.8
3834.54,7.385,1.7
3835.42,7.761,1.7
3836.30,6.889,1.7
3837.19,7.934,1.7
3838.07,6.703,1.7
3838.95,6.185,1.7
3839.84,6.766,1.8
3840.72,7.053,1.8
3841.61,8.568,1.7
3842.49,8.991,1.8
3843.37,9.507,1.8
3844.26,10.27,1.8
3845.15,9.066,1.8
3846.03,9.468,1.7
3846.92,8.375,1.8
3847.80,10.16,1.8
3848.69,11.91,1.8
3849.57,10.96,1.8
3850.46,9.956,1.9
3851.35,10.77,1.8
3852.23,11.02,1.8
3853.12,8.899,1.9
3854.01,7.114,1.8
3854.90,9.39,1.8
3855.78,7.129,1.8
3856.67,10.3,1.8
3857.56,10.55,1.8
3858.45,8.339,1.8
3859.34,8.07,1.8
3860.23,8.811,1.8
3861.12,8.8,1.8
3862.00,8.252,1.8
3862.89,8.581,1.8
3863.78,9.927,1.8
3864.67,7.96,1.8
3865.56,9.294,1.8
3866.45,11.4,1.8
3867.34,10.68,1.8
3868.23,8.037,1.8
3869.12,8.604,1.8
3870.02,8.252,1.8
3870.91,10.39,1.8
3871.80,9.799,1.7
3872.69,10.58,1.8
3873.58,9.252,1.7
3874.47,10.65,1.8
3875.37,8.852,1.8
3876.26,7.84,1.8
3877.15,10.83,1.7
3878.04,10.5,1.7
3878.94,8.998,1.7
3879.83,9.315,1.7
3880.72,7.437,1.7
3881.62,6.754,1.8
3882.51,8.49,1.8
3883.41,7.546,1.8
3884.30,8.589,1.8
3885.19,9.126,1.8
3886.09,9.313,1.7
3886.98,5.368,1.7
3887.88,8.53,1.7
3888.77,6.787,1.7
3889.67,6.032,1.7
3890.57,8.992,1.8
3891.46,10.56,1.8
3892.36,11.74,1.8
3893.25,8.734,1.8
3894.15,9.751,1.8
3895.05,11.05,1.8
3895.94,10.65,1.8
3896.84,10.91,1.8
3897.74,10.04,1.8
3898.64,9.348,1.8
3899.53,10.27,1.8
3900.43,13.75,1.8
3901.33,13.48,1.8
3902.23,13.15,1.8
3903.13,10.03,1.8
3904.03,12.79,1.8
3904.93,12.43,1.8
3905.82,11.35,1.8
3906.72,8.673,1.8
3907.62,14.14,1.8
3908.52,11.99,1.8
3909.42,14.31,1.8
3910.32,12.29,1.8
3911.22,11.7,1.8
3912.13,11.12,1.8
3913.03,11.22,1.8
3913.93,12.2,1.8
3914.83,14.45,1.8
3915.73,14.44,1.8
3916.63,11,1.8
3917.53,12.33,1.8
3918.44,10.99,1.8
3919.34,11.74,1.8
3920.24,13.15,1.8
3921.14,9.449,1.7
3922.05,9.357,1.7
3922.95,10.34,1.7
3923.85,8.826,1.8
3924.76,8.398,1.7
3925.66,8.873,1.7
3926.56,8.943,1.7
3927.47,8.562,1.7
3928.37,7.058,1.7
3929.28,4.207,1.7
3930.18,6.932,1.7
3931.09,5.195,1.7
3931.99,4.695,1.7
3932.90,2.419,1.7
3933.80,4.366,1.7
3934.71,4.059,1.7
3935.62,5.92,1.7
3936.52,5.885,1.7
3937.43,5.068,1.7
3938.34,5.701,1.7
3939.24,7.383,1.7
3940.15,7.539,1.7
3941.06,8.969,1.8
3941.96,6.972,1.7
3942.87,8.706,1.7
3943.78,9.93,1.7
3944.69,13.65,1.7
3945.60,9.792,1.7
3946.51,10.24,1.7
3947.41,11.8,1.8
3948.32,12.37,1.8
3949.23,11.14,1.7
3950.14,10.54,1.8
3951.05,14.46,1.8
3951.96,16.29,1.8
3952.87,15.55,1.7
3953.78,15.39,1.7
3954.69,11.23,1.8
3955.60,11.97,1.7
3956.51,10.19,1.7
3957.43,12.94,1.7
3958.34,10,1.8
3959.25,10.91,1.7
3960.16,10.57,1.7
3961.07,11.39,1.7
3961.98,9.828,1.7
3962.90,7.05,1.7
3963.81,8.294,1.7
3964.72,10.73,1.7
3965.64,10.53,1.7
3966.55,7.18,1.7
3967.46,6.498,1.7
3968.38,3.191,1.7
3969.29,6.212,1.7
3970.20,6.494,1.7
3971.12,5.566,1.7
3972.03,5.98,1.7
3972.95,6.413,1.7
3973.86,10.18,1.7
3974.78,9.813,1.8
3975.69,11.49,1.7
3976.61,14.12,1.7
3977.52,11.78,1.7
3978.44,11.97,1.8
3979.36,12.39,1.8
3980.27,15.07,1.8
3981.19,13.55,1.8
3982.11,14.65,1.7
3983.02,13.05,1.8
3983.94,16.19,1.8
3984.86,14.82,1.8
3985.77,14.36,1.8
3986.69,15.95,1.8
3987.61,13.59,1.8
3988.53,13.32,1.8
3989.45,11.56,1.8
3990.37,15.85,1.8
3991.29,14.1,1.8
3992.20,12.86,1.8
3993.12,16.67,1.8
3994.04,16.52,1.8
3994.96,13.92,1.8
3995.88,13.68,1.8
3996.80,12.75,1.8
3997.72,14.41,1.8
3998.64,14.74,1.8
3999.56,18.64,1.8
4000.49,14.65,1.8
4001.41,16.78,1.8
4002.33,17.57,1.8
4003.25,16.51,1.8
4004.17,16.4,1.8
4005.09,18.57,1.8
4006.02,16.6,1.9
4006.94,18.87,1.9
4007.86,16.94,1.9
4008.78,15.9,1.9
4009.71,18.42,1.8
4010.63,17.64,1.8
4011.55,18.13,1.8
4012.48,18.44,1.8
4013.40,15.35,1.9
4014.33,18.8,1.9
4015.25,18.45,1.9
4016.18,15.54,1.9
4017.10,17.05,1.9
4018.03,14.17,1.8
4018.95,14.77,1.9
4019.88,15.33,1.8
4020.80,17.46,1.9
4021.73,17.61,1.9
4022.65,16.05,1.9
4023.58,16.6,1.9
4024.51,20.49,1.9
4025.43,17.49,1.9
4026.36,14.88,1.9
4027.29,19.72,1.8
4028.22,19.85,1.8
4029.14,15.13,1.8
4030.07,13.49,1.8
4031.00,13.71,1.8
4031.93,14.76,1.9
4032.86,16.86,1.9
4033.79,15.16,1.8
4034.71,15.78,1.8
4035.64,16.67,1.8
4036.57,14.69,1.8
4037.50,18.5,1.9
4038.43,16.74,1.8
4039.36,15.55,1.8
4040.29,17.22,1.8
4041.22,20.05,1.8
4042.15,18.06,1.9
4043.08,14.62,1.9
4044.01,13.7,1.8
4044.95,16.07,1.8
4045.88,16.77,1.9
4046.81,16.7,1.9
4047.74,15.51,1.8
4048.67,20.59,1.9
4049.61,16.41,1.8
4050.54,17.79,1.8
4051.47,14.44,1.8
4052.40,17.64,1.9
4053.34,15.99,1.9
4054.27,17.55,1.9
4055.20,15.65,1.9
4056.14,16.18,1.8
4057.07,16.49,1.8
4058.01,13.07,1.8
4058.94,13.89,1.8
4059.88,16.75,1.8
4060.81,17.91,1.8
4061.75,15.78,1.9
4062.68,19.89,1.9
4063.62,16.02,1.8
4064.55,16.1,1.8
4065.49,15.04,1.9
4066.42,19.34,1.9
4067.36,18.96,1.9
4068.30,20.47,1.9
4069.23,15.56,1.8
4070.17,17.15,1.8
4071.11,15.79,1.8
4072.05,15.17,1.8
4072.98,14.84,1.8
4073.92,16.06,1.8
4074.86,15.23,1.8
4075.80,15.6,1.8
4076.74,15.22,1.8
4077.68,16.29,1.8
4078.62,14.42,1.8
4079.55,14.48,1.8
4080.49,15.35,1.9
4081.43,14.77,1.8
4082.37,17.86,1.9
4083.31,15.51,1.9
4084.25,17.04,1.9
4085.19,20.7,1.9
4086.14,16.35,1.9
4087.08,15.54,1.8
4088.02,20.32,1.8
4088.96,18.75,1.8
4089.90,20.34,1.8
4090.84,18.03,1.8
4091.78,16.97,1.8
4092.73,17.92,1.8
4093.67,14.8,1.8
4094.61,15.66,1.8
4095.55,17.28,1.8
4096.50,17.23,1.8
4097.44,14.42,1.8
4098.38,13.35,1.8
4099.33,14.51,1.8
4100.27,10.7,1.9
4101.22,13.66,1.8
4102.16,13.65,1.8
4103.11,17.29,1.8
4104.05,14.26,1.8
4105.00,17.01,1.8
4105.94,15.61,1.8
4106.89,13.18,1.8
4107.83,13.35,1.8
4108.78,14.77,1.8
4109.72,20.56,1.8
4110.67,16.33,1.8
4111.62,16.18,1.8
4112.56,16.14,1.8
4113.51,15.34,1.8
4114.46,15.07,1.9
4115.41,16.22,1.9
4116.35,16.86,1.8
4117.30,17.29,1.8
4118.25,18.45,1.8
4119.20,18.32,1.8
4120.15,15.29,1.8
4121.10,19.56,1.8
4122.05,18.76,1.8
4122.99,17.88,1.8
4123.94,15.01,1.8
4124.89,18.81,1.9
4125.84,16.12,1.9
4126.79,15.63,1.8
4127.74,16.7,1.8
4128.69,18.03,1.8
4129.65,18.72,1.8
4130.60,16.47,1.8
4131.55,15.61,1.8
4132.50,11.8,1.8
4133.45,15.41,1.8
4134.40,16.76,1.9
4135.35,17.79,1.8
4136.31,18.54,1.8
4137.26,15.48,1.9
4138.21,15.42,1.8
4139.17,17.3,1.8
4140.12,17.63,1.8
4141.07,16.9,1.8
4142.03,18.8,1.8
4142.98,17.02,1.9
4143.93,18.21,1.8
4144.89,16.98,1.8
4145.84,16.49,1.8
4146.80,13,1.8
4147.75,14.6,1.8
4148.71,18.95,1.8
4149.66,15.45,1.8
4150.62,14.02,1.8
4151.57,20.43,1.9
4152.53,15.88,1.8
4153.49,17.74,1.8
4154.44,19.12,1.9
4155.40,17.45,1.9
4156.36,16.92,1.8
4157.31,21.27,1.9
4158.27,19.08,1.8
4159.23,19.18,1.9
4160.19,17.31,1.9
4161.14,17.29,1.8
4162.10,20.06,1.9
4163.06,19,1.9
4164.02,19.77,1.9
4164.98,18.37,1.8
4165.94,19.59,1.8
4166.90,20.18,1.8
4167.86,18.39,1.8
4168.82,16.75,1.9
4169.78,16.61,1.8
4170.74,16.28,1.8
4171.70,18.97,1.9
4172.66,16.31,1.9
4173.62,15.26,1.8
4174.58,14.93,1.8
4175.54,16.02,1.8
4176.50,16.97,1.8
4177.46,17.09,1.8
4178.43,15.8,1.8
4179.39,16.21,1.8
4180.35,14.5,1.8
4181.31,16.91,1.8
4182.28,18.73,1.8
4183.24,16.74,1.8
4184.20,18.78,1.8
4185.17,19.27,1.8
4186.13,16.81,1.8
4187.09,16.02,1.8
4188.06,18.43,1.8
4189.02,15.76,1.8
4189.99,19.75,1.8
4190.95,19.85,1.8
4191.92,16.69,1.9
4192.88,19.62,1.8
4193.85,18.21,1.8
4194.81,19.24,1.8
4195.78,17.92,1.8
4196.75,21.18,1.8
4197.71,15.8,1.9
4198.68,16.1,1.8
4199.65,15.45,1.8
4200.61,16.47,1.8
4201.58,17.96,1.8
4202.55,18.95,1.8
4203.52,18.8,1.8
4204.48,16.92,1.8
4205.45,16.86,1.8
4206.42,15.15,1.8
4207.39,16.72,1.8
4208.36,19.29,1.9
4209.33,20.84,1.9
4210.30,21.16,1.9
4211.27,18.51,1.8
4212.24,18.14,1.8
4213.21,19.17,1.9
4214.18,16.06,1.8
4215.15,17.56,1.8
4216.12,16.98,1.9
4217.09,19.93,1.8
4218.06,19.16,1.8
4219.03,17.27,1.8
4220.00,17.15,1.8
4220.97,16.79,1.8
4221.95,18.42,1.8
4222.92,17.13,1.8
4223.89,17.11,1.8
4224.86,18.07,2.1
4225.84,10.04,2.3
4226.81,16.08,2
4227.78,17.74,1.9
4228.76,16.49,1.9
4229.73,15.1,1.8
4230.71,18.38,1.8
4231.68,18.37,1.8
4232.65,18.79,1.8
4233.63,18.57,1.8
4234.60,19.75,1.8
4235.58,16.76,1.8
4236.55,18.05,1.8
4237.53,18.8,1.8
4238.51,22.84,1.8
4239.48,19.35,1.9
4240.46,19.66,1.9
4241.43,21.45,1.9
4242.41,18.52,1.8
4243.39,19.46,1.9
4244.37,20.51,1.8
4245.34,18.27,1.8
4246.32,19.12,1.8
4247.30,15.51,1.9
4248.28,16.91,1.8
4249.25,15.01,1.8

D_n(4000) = 1.9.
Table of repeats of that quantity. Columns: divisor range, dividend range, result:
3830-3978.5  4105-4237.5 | 2.11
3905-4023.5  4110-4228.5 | 1.60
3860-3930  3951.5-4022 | 1.42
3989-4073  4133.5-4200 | 1.14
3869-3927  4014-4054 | 1.73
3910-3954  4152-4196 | 2.09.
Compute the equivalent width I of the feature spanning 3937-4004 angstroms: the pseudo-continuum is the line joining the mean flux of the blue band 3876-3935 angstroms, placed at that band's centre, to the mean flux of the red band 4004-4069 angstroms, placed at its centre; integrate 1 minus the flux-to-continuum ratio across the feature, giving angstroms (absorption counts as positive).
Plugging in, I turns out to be 8.0 angstroms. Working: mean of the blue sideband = 9.69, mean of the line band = 11.7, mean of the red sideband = 16.8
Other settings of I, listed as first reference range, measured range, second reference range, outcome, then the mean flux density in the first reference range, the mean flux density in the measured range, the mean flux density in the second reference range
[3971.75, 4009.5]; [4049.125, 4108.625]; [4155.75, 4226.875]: -1.5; 14.3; 16.2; 17.7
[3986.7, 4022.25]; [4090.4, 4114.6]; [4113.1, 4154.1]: 1.6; 16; 15.5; 16.8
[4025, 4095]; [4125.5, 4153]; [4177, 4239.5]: 1.0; 16.6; 16.6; 17.7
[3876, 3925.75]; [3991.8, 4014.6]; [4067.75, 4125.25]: -4.9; 10.4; 16.4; 16.3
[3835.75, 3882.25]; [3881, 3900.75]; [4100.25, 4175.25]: 1.6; 9.04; 9.15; 16.9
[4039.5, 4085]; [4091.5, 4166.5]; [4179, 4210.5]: 1.7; 16.4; 16.7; 17.8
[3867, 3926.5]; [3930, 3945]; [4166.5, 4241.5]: 6.2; 10.2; 6.6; 17.7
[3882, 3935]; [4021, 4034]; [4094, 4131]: -3.0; 9.78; 16.6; 16.1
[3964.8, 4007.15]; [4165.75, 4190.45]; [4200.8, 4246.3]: -0.1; 12.9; 17.2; 18.1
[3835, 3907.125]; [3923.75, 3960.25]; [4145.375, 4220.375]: 7.1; 9.33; 9.11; 17.7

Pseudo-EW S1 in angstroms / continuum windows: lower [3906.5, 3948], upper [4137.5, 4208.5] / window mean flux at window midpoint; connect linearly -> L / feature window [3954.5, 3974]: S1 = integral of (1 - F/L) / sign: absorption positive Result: 3.2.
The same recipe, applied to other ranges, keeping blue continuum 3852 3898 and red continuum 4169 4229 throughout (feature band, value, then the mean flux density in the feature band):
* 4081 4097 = -3.0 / 17.4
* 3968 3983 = 2.1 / 10.1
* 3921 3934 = 4.0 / 7.17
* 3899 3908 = -2.0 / 12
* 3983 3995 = -2.5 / 14.6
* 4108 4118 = -0.8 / 16.4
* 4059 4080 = -3.5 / 16.4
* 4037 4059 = -4.9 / 16.5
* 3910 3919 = -1.8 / 12.2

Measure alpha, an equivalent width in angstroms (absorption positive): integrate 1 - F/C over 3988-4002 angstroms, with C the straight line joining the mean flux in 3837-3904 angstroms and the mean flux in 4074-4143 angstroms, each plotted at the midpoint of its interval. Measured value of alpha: -1.84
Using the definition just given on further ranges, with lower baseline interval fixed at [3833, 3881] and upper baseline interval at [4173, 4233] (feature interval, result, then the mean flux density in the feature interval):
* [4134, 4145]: -0.9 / 17.2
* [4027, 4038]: -2.4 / 16.1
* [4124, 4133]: -0.4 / 16.4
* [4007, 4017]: -3.7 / 17.4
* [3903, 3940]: 3.9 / 9.34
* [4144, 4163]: -1.5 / 17.5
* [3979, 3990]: -1.8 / 14.1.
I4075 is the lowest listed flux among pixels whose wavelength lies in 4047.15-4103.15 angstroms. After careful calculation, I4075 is 10.7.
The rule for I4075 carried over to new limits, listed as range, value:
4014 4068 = 13.07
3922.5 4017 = 2.419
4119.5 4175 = 11.8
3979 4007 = 11.56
